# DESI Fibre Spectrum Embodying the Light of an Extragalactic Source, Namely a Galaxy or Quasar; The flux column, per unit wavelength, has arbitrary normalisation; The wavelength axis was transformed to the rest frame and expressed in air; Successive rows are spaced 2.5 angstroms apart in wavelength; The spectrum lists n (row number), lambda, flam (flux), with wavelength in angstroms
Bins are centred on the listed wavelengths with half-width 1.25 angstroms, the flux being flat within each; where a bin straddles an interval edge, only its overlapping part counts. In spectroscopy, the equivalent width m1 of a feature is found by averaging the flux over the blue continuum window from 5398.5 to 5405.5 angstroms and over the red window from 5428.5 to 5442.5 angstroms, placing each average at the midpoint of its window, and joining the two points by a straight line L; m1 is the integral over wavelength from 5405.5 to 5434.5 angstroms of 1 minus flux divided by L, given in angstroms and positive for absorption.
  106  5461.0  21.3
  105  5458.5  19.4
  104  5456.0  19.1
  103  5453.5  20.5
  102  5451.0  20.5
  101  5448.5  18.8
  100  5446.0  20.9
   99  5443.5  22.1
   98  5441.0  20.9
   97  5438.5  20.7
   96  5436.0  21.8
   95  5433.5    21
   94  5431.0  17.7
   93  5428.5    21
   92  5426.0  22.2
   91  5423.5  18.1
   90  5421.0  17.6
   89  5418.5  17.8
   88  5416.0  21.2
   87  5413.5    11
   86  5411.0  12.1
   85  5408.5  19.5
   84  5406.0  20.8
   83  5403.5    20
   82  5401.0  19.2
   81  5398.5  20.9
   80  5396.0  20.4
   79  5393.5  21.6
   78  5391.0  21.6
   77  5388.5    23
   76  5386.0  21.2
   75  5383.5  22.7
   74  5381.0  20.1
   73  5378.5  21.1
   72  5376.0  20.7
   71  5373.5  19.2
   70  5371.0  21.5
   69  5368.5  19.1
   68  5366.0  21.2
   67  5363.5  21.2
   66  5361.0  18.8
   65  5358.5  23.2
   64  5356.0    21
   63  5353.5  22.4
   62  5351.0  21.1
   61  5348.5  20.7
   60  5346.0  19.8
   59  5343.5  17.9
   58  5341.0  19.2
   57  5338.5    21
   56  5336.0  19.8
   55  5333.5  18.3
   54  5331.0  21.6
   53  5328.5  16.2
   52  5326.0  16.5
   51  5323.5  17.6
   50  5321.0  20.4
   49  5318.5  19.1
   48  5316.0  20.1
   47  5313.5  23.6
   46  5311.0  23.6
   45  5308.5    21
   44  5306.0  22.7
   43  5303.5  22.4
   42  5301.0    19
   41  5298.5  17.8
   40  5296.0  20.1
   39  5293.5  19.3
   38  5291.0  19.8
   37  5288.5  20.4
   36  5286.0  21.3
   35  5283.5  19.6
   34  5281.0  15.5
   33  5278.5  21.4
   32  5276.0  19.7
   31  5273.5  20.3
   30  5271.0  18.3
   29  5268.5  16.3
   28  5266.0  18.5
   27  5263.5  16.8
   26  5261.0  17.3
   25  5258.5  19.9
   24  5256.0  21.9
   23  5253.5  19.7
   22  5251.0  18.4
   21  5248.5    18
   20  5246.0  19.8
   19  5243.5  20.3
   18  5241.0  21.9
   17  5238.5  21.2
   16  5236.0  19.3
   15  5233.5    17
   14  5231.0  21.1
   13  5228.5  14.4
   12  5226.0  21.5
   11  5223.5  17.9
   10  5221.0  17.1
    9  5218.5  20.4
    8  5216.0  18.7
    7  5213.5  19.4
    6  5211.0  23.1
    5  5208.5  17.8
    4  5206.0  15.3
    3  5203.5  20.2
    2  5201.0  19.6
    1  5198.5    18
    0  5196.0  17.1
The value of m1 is 2.9 angstroms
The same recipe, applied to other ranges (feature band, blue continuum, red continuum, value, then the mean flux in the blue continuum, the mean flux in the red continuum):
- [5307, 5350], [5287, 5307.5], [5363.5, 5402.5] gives 1.4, 20.2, 20.9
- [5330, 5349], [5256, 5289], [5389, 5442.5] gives -0.5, 18.9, 19.4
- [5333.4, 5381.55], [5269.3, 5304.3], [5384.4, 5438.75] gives -2.1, 19.6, 19.6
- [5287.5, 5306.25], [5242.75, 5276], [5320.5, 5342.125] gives -1.1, 18.9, 18.9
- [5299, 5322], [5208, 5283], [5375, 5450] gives -2.1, 19.1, 19.9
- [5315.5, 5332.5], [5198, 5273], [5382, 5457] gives 0.6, 19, 19.9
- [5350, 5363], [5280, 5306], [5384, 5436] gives -1.1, 19.7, 19.5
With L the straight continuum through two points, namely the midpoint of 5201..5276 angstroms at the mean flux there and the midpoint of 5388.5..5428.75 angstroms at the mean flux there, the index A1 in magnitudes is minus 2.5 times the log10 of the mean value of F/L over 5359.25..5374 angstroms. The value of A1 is -0.066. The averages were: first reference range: 19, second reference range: 19.1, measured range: 20.3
